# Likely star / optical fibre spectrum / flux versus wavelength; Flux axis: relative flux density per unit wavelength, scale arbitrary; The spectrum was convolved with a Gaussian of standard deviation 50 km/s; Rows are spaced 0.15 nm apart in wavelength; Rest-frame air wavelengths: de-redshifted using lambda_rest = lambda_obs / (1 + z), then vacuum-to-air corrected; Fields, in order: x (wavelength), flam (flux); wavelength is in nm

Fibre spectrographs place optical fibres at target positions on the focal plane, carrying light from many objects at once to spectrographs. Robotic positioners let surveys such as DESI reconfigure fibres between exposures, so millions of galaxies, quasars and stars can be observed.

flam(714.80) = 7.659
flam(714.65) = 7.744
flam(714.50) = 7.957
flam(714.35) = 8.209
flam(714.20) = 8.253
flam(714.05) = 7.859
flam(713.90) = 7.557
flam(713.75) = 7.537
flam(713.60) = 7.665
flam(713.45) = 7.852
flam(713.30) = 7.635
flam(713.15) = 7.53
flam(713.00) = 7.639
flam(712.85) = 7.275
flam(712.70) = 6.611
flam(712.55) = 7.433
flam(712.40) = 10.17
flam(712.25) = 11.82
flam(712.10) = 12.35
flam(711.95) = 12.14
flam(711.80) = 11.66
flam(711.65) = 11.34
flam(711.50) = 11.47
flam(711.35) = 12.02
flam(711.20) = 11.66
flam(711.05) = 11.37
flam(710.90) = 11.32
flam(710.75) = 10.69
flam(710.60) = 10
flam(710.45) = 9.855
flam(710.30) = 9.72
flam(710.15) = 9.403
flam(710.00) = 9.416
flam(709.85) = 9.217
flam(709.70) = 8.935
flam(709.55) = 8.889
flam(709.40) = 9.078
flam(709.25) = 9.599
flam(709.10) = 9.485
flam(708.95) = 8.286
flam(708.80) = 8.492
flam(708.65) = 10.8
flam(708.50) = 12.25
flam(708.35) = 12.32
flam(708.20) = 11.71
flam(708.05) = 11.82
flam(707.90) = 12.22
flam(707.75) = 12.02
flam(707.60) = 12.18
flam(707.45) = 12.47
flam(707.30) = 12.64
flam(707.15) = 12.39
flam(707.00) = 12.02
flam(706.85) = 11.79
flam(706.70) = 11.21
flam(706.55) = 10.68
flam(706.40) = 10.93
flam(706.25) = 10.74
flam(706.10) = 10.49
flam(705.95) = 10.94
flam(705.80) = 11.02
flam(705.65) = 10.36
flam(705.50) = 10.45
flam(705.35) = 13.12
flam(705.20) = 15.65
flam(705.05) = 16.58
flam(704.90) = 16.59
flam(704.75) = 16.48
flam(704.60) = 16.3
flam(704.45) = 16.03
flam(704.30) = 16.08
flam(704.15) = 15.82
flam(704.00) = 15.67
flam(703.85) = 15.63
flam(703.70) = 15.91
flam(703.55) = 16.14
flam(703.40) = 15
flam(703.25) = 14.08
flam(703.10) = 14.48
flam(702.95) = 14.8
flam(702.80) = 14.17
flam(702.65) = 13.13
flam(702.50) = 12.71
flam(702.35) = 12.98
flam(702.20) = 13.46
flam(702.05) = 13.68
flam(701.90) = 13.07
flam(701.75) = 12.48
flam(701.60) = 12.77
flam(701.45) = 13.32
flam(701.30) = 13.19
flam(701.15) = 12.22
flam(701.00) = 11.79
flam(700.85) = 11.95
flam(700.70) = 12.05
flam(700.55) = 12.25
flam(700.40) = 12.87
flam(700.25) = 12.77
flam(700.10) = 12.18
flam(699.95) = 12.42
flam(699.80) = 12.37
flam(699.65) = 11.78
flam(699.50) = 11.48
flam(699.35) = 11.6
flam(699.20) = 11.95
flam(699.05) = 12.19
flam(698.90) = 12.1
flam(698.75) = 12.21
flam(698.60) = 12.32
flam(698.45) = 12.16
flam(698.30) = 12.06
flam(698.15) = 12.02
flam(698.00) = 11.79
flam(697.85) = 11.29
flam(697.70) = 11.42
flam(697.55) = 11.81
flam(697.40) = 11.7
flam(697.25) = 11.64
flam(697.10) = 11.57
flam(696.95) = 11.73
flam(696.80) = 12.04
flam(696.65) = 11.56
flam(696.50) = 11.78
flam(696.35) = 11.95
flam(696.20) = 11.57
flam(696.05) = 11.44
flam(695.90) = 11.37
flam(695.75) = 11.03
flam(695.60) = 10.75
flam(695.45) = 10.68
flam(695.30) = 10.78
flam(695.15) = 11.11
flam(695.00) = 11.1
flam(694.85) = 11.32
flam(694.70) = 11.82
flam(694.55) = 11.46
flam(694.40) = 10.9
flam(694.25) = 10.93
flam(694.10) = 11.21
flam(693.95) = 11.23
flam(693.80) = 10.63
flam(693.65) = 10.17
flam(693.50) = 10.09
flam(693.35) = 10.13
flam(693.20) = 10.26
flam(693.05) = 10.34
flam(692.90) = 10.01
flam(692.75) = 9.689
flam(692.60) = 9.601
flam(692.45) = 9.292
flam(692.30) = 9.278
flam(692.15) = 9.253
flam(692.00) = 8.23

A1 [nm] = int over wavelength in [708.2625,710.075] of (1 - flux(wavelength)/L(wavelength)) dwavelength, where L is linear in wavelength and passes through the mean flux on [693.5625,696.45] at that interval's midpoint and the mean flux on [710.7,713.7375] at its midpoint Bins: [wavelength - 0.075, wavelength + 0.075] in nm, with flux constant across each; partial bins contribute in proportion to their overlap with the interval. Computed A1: 0.06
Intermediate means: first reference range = 11.1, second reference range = 9.83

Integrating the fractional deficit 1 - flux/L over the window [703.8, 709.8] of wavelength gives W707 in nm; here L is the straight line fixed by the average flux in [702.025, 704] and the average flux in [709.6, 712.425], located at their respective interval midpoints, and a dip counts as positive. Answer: 0.245 nm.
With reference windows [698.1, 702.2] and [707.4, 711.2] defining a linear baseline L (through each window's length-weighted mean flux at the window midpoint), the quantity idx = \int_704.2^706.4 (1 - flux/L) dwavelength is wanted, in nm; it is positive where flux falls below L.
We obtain -0.44 nm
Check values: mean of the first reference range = 12.4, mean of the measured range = 13.6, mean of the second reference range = 10.5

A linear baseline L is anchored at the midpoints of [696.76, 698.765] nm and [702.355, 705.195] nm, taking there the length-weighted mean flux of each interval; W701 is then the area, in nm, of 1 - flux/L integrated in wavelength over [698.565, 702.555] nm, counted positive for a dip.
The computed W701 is 0.286 nm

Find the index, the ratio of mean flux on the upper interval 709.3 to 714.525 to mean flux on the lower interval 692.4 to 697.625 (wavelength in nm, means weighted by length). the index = 0.86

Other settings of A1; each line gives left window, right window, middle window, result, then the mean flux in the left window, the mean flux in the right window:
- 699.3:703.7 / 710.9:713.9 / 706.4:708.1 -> -0.10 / 13.1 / 9.63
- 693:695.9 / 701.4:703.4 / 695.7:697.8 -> 0.00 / 10.9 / 13.5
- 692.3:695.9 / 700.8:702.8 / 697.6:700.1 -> 0.01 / 10.6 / 12.9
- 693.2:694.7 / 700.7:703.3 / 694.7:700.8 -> 0.07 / 10.8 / 13.2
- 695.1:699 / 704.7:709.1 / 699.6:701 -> -0.07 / 11.6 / 12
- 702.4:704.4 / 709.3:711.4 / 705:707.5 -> 0.19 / 14.9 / 10.1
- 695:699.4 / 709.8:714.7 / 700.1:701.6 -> -0.19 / 11.6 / 9.41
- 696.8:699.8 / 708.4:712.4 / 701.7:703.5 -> -0.38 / 11.9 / 10.4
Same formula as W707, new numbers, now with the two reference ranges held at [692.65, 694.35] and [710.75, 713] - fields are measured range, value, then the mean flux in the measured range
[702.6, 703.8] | -0.49 nm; 14.8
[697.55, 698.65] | -0.15 nm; 11.9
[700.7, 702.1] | -0.29 nm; 12.7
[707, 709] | -0.20 nm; 11.6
